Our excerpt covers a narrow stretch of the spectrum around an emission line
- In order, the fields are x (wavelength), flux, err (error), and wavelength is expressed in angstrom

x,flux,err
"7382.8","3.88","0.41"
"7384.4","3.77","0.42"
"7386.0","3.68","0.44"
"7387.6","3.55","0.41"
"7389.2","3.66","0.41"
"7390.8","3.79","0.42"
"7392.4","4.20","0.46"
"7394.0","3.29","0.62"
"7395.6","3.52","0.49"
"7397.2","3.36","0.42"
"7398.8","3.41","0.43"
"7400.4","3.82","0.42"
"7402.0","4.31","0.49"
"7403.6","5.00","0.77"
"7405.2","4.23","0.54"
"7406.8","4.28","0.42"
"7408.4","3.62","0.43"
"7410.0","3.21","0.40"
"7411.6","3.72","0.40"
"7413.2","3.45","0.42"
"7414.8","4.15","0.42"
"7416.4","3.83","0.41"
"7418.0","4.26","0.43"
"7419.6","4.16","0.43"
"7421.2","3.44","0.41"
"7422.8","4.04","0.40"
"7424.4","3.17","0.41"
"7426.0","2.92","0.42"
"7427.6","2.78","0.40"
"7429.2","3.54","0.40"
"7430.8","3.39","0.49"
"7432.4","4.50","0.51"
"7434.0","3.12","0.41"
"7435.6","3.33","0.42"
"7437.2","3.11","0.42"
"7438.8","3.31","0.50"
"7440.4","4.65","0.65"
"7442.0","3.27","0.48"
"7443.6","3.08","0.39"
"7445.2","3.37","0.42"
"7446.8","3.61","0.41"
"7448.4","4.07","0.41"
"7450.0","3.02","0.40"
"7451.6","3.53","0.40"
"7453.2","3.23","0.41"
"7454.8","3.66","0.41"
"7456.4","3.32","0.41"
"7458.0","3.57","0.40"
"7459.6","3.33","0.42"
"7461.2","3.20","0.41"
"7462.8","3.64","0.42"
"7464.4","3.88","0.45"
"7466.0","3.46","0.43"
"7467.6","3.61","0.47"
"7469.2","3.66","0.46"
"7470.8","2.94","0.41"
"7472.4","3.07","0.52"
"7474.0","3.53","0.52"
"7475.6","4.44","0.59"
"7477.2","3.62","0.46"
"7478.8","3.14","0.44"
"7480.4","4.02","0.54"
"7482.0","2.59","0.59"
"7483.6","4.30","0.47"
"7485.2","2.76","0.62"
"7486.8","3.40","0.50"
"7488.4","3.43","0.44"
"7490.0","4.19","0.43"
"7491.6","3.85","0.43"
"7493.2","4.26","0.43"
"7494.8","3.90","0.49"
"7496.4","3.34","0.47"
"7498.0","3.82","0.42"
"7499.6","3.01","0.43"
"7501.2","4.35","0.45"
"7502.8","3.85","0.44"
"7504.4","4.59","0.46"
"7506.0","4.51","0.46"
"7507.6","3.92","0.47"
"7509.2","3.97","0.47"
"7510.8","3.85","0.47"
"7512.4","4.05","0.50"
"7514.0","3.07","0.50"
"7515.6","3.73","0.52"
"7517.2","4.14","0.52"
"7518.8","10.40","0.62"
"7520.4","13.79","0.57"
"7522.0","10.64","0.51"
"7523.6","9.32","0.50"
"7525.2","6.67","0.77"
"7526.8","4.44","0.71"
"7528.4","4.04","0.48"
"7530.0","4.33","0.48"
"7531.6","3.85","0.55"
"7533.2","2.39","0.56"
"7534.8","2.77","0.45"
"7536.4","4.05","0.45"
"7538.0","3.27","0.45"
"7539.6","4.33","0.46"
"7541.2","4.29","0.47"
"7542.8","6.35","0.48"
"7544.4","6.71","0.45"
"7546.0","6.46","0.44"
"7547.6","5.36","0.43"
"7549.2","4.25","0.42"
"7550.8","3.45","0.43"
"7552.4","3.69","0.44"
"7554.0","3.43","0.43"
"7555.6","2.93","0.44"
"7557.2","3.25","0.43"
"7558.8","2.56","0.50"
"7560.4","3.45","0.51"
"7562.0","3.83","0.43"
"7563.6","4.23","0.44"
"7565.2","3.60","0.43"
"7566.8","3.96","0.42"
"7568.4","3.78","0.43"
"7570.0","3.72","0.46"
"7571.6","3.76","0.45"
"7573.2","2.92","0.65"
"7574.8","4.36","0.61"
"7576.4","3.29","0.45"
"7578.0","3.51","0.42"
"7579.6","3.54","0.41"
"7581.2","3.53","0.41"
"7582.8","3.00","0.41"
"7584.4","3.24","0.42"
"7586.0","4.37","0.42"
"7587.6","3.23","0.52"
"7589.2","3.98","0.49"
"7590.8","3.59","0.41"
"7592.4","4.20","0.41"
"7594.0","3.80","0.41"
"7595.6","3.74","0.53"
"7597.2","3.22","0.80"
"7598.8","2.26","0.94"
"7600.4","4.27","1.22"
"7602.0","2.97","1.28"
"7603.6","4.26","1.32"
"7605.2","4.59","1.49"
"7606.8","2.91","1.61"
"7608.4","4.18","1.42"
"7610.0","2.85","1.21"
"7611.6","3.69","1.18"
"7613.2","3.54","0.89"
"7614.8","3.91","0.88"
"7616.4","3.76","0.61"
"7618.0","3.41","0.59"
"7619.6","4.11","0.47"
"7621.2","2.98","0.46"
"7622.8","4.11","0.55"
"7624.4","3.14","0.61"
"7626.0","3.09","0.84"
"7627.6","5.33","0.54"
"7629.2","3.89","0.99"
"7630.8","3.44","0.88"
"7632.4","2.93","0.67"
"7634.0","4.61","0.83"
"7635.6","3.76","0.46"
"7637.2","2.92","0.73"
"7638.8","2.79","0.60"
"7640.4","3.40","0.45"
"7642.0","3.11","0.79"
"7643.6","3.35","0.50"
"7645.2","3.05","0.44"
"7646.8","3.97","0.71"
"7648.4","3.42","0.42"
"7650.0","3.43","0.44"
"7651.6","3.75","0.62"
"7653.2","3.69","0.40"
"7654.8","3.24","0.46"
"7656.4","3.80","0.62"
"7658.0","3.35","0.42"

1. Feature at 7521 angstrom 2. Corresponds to H-alpha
